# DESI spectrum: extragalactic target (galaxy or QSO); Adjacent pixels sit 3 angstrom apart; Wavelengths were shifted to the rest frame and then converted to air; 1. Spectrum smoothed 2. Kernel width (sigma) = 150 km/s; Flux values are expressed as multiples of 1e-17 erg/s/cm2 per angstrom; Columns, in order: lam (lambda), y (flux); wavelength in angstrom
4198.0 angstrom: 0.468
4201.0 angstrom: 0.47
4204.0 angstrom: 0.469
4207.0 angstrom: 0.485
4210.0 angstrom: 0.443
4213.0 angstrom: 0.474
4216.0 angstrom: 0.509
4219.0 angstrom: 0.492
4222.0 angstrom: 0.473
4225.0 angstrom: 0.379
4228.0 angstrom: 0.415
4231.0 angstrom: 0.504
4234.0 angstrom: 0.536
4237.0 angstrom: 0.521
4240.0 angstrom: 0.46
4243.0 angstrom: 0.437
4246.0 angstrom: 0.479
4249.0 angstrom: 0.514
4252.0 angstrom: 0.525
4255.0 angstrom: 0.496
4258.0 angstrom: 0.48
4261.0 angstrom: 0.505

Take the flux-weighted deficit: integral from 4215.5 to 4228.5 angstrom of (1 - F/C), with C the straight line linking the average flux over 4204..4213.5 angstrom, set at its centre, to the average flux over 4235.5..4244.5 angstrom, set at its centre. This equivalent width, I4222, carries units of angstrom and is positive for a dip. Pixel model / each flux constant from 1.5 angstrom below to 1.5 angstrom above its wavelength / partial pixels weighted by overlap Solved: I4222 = 0.47 angstrom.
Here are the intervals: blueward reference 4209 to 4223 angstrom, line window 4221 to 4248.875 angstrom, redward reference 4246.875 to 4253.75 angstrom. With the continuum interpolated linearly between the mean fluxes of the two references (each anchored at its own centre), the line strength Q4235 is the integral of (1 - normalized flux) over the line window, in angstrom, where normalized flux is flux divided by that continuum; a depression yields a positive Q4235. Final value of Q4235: 1.67 angstrom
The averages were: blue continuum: 0.48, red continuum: 0.515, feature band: 0.469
